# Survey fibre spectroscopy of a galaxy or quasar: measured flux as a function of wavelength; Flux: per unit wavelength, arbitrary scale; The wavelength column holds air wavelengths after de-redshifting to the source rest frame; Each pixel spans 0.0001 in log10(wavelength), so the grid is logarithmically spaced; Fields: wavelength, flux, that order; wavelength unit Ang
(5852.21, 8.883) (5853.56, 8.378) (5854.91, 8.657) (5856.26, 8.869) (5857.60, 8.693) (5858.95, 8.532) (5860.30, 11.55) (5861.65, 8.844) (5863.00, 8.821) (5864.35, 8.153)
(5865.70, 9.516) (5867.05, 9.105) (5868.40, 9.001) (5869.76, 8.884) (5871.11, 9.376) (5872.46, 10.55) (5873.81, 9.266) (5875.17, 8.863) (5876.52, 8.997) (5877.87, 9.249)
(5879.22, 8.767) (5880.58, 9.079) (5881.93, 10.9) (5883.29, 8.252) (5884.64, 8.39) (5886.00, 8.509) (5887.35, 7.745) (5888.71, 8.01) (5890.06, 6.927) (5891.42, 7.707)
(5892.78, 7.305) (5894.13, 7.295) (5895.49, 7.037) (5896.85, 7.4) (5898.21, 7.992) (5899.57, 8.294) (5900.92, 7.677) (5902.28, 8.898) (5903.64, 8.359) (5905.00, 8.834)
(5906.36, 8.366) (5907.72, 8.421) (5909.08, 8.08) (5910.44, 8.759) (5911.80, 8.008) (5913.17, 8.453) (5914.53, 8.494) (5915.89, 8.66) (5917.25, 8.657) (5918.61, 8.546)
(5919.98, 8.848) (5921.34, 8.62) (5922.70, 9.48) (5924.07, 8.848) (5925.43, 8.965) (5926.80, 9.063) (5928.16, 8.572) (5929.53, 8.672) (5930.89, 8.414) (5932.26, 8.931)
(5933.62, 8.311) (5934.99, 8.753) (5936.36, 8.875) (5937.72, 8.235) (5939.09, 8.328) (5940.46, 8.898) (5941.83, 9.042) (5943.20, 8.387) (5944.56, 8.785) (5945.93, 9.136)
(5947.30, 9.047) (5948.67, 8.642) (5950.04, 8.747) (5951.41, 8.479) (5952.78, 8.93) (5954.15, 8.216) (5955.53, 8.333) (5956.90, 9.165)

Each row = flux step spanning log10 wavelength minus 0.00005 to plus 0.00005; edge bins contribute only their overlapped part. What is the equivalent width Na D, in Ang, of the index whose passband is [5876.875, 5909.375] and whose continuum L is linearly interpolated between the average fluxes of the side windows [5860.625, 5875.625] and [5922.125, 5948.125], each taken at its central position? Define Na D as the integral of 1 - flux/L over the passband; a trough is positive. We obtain 2.9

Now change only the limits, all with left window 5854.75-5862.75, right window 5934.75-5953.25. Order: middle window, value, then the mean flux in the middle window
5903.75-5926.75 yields 0.7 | 8.63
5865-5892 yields 0.7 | 8.86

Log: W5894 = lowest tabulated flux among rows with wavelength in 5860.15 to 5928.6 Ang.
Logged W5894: 6.927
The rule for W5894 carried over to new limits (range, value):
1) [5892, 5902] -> 7.037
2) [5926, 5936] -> 8.311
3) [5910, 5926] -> 8.008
